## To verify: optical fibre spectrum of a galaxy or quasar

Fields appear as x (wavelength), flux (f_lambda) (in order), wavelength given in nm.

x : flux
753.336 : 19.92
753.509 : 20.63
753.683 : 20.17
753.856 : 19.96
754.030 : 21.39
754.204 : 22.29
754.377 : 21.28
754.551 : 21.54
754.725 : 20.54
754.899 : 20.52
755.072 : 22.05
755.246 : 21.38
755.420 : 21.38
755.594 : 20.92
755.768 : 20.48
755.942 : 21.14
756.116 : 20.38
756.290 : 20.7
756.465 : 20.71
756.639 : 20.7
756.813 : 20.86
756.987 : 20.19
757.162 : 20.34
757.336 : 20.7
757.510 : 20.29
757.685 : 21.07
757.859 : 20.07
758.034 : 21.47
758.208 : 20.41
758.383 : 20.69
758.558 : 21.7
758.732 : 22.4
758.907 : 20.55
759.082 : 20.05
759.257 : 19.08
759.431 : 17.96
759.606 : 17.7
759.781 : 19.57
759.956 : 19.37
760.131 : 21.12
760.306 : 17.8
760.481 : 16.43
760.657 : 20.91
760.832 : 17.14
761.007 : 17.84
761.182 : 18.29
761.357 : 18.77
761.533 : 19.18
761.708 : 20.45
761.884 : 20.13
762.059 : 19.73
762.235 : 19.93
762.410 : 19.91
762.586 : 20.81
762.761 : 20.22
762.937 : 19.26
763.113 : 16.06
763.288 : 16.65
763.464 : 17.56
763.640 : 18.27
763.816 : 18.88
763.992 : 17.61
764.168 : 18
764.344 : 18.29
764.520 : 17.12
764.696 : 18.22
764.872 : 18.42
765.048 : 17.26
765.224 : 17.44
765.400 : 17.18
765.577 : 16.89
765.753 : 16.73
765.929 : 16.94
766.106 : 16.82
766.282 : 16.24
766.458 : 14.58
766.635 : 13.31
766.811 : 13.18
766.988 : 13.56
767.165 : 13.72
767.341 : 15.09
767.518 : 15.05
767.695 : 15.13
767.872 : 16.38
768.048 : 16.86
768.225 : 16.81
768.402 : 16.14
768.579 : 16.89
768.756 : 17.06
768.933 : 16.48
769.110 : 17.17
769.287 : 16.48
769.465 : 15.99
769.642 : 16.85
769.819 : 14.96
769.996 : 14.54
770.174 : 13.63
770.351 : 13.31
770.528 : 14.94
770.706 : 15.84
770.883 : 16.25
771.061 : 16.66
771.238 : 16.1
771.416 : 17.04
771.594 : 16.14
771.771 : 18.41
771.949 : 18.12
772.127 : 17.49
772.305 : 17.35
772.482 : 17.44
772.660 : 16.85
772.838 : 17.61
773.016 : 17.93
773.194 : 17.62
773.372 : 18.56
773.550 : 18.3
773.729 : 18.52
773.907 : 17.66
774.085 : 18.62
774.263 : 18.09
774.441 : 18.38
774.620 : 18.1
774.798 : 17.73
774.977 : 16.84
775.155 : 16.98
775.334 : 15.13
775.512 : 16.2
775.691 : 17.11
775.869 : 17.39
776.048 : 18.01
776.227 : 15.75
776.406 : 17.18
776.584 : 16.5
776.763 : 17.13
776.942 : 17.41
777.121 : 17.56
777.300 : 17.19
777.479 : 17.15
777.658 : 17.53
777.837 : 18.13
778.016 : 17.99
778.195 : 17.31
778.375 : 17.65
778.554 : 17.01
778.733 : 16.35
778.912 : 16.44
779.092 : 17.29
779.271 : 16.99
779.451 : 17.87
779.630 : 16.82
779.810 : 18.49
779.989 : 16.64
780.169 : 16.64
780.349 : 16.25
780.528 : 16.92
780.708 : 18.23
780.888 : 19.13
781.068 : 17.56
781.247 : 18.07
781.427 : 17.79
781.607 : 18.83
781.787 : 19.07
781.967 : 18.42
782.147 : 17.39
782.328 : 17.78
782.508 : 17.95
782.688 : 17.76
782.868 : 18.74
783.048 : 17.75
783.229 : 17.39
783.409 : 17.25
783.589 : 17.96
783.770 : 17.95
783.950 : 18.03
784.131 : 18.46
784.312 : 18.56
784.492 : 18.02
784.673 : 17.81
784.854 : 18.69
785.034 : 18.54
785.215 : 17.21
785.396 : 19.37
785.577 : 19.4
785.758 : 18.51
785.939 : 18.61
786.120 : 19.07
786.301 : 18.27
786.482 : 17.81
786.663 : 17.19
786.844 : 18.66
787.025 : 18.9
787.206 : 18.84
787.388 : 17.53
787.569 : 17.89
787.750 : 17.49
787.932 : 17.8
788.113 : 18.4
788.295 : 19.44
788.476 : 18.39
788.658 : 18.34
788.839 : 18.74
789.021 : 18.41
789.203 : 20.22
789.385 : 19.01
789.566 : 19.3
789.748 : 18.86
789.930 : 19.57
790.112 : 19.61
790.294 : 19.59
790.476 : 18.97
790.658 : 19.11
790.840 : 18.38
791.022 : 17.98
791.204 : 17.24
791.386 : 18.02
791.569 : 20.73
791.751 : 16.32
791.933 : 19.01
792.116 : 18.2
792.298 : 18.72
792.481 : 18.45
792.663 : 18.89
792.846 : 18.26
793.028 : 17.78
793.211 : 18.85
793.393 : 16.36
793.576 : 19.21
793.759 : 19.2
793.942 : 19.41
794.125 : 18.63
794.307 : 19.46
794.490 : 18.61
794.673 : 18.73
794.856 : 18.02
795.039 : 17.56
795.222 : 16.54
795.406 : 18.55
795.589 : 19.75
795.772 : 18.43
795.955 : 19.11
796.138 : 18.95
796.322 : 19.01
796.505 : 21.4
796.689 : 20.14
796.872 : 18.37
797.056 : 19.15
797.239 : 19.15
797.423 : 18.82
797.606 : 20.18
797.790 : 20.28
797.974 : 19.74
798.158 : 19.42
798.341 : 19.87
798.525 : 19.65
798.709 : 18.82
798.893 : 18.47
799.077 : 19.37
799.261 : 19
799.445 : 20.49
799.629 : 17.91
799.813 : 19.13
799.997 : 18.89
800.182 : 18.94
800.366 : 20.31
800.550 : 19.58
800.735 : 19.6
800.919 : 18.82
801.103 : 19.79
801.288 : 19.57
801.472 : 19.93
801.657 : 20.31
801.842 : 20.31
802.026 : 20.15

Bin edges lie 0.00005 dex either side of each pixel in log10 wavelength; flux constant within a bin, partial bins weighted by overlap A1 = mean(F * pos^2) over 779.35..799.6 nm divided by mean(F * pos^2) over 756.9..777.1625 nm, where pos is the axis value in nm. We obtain 1.1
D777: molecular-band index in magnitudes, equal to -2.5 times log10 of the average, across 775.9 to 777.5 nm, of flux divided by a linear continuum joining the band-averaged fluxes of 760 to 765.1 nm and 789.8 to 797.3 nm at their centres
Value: 0.096 mag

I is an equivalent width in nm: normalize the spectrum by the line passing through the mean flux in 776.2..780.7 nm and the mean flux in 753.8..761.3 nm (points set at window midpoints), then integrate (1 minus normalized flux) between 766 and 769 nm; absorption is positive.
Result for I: 0.53 nm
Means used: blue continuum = 20.3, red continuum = 17.2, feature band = 15.5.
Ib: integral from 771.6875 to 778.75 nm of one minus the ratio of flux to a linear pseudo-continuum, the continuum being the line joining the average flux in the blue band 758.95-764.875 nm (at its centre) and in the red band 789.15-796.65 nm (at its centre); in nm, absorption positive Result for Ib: 0.48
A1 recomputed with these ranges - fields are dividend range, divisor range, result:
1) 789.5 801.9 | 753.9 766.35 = 1.07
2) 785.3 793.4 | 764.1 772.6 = 1.21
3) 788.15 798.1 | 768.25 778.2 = 1.17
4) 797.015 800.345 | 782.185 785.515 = 1.11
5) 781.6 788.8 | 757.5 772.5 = 1.09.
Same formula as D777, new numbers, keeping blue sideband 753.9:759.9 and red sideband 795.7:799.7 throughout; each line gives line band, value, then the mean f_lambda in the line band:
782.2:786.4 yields 0.09 mag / 18.2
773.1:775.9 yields 0.15 mag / 17.6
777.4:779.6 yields 0.16 mag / 17.3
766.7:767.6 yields 0.40 mag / 14.1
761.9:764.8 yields 0.10 mag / 18.6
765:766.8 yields 0.25 mag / 16.2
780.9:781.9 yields 0.09 mag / 18.3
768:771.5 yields 0.26 mag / 16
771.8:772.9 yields 0.15 mag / 17.5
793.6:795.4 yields 0.06 mag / 18.5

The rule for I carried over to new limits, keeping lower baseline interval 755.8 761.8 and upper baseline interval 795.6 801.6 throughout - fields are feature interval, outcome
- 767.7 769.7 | 0.32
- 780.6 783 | 0.17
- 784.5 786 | 0.08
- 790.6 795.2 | 0.25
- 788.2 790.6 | 0.05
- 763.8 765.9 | 0.23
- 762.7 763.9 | 0.11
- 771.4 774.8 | 0.33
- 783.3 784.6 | 0.10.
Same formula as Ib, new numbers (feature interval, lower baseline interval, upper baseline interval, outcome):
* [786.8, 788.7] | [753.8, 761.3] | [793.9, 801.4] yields 0.11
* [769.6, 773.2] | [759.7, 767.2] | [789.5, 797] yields 0.33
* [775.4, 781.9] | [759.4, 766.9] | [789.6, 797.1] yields 0.35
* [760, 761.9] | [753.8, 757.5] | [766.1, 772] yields 0.00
